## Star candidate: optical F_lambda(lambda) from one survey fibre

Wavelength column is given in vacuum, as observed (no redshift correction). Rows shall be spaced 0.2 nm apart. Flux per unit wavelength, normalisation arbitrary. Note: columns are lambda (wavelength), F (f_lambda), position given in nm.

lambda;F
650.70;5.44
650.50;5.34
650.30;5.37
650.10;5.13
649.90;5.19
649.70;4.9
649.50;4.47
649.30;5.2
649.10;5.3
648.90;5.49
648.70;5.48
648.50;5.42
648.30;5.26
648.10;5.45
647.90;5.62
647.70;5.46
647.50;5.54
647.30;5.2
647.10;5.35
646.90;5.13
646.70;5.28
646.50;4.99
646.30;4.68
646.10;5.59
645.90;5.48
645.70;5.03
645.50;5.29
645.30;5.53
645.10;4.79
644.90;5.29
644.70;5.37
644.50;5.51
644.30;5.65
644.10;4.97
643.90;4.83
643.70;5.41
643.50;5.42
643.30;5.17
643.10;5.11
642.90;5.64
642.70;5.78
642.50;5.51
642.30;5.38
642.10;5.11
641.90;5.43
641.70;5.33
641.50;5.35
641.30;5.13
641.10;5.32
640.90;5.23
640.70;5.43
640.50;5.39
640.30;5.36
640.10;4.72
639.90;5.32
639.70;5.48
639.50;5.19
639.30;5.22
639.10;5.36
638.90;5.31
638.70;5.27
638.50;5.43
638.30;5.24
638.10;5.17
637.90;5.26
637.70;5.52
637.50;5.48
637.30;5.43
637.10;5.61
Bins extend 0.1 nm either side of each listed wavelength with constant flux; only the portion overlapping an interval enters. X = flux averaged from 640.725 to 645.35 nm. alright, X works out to 5.32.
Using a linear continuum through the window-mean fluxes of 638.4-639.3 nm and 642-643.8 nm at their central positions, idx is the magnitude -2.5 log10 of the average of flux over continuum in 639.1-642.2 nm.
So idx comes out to 0.02 mag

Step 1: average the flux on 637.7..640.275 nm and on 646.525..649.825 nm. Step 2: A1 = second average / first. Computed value 1.0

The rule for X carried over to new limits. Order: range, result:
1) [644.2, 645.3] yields 5.34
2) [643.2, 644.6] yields 5.28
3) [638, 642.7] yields 5.3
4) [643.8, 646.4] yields 5.23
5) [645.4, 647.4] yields 5.2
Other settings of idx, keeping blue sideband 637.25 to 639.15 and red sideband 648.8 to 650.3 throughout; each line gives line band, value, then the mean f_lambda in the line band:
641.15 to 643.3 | -0.02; 5.37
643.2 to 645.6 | -0.01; 5.27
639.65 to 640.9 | 0.01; 5.27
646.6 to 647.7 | -0.03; 5.31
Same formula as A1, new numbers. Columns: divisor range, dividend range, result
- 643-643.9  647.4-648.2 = 1.06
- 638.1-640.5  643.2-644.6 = 1.00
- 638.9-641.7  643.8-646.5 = 0.99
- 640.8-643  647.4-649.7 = 0.99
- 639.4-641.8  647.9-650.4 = 0.99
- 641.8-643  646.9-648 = 0.99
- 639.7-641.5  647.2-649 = 1.03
